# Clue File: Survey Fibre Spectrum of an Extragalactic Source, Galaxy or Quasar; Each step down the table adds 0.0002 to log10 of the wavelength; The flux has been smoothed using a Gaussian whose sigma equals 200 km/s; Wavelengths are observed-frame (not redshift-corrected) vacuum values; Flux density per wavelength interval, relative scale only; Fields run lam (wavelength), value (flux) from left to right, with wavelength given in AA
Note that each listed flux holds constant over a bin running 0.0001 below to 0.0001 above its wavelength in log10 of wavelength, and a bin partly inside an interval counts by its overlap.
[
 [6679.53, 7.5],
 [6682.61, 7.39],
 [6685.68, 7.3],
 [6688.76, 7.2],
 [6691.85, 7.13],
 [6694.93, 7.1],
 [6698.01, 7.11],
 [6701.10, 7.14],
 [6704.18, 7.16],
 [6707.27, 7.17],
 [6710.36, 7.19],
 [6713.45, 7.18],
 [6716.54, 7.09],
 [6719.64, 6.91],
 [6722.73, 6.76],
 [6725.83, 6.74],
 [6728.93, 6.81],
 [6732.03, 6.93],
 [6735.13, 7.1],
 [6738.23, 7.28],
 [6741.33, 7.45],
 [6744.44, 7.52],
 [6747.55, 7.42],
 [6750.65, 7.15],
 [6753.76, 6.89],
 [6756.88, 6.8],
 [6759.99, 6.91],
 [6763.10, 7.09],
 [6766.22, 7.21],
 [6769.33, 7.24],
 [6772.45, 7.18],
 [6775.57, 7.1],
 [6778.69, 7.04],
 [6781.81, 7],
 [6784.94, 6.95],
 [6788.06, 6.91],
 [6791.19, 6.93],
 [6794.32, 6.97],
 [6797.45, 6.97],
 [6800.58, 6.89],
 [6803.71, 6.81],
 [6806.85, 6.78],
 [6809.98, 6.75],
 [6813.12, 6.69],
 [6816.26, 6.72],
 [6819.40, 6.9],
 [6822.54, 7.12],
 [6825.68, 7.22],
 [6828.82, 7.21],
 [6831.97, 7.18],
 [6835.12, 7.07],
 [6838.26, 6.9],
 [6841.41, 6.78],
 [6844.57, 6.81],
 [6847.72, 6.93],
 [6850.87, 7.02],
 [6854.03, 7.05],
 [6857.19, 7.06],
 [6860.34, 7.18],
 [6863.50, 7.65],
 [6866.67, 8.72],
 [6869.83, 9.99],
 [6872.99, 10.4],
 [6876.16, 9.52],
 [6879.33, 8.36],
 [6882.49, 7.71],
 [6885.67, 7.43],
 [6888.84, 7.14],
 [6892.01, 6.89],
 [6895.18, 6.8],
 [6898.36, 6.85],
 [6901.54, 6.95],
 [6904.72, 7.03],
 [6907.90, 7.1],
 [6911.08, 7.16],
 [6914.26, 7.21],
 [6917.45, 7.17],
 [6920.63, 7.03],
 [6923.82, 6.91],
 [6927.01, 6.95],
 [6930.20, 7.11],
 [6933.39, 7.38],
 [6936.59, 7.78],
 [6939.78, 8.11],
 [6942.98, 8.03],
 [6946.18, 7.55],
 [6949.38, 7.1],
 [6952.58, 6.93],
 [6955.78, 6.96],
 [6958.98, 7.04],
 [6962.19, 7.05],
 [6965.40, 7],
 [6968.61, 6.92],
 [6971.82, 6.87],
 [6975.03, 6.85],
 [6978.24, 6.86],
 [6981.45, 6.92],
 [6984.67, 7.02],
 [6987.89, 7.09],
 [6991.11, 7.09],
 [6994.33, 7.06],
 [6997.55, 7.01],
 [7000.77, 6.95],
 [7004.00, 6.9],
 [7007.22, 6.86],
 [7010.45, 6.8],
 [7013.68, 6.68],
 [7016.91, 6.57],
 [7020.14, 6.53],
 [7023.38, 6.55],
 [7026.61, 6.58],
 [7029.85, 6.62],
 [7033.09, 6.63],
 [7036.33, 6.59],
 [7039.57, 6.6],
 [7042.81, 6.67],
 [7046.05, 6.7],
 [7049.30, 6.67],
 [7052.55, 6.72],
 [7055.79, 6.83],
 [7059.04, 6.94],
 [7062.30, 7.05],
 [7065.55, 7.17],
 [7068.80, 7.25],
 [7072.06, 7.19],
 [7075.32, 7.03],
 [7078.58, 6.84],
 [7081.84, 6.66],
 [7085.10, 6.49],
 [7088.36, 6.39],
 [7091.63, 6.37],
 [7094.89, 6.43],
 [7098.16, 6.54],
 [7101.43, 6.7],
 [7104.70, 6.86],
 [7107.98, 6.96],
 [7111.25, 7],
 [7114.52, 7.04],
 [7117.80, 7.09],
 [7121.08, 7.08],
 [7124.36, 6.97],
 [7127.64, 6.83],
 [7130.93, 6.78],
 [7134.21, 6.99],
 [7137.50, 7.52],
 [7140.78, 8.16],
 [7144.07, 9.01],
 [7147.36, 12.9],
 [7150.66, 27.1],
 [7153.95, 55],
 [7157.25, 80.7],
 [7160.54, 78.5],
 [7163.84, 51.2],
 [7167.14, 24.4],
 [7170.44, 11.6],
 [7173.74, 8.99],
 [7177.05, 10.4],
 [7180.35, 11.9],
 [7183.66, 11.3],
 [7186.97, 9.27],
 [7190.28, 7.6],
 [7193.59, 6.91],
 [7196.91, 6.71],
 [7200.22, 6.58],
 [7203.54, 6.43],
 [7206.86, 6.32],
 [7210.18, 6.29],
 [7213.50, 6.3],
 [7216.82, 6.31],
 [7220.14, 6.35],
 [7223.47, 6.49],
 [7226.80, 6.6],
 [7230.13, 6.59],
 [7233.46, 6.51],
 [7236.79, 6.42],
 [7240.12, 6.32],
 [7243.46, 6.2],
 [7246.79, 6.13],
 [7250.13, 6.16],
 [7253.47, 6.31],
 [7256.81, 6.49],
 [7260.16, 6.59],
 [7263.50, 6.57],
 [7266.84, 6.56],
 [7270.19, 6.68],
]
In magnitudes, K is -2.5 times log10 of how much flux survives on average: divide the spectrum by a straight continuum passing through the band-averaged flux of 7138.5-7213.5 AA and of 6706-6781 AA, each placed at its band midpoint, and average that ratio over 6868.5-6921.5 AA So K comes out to 0.45 mag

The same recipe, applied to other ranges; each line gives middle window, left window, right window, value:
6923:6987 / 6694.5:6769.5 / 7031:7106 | -0.047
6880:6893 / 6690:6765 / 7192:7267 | -0.077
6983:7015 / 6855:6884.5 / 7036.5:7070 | 0.057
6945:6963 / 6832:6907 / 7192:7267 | 0.030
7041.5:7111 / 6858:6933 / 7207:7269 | 0.029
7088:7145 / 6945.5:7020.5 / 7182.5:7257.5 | -0.028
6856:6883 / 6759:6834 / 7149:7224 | 0.101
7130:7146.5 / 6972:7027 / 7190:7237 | -0.199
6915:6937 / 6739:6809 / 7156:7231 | 0.410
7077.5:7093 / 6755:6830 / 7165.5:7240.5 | 0.217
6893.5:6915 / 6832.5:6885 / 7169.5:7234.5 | 0.116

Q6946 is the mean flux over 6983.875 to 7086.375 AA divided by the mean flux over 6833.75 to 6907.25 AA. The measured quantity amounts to 0.90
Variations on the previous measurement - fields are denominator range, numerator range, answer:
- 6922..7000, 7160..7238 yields 1.71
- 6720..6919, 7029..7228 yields 1.64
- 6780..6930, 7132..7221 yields 2.50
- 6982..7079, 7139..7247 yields 2.35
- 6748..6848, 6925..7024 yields 1.01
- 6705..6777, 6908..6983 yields 1.01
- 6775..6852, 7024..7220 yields 1.72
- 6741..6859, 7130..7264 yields 2.03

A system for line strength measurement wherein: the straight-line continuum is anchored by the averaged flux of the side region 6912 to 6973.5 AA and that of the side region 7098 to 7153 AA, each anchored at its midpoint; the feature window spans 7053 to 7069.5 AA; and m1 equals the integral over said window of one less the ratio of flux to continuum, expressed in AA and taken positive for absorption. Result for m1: 3.0 AA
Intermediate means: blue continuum 7.21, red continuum 9.33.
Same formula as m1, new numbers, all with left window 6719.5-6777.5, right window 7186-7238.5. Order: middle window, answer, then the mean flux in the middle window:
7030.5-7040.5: 0.3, 6.61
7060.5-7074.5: -0.7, 7.15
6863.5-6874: -3.6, 9.36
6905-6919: -0.4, 7.15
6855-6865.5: -0.5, 7.34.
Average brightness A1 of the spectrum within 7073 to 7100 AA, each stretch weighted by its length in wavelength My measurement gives 6.61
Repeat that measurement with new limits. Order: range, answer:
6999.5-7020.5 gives 6.77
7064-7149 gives 7.24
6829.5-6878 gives 7.74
